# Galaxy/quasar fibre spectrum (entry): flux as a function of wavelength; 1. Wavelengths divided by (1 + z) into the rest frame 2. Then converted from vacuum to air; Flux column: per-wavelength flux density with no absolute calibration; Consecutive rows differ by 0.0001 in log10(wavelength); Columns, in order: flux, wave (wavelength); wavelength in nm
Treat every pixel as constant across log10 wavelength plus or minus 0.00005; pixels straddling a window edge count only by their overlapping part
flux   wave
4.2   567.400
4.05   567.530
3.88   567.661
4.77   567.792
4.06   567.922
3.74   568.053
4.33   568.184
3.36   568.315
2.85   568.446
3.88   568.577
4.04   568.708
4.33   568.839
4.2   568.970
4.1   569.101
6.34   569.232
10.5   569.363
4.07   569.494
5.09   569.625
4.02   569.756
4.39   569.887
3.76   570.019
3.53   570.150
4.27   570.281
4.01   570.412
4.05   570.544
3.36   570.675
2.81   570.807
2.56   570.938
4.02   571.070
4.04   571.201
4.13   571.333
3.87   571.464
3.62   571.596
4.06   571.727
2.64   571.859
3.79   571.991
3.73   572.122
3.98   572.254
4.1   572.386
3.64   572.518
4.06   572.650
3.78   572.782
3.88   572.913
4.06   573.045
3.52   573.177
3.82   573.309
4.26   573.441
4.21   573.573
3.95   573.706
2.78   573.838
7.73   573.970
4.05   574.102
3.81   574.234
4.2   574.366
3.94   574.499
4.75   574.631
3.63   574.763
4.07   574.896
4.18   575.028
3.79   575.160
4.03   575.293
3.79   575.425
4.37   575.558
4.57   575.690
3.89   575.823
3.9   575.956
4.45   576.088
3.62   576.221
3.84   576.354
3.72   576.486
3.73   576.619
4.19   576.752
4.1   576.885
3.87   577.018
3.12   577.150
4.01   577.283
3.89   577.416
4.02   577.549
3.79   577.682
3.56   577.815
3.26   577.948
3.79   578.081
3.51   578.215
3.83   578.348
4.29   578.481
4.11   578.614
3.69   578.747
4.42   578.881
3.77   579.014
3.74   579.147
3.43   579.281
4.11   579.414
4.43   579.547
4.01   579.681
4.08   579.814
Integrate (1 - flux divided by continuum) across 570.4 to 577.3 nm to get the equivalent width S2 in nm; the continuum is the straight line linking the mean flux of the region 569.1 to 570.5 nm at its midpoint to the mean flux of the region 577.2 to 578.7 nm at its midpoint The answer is 0.68 nm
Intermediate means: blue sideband 4.94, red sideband 3.81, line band 3.93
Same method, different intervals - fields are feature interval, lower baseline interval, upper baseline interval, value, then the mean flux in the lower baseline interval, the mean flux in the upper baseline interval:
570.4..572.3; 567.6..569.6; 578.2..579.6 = 0.34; 4.58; 3.95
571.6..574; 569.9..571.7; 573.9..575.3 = 0.09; 3.72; 4.39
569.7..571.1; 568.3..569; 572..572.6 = 0.04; 3.78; 3.86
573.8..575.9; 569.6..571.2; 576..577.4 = -0.21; 3.8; 3.87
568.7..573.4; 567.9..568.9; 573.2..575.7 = -0.18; 3.81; 4.19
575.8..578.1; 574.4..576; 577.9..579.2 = 0.08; 4.08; 3.85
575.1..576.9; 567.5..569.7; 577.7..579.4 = 0.00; 4.57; 3.79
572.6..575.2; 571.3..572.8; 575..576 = -0.13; 3.78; 4.06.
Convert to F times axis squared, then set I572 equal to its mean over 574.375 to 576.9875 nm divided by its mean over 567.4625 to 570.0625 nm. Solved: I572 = 0.92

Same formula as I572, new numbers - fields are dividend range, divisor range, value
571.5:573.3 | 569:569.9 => 0.69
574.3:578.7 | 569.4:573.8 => 1.03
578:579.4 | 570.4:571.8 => 1.08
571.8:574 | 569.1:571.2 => 0.90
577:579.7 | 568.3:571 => 0.92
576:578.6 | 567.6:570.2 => 0.88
